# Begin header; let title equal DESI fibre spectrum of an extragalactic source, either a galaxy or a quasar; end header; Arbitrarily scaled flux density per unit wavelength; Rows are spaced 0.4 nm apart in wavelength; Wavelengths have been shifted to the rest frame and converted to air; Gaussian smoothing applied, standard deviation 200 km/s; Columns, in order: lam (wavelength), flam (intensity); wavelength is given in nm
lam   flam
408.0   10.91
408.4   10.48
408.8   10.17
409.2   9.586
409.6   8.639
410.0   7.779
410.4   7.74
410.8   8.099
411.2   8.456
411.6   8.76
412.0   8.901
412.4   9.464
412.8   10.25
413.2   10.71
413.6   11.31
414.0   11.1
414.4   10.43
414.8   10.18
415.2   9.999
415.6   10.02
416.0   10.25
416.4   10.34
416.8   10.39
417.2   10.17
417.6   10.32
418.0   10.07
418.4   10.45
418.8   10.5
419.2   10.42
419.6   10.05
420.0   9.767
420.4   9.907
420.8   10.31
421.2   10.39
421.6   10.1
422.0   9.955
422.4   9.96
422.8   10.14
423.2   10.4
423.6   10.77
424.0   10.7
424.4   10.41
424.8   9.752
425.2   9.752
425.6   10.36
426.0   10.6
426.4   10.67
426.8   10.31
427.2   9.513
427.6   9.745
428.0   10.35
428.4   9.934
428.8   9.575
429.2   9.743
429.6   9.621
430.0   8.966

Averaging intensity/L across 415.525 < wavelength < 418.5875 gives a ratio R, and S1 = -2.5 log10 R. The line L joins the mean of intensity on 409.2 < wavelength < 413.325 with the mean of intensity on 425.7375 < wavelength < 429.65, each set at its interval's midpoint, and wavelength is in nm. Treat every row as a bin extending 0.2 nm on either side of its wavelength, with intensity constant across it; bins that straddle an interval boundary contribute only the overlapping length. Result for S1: -0.11 mag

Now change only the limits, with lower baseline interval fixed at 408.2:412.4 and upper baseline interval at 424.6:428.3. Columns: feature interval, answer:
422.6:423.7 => -0.06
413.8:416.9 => -0.12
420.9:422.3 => -0.04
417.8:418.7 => -0.09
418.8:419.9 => -0.07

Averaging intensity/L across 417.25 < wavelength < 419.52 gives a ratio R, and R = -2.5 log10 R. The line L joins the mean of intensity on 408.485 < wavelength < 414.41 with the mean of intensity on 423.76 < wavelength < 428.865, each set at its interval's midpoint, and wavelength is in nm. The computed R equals -0.06 mag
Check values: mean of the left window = 9.41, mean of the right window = 10.1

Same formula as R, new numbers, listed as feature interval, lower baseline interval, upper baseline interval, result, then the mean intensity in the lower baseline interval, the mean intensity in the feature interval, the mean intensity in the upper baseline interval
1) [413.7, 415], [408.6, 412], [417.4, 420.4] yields -0.13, 8.67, 10.6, 10.2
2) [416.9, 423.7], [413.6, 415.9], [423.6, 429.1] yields 0.01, 10.4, 10.2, 10.1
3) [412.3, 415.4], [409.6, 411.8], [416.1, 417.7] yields -0.13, 8.21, 10.5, 10.3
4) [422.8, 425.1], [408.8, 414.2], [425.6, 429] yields -0.04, 9.32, 10.4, 10.1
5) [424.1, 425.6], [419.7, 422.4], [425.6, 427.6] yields 0.01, 10.1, 10.1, 10.2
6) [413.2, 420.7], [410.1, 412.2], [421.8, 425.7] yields -0.13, 8.36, 10.3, 10.2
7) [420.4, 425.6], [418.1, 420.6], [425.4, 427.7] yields 0.00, 10.2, 10.2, 10.2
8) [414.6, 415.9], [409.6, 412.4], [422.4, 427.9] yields -0.13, 8.4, 10.1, 10.2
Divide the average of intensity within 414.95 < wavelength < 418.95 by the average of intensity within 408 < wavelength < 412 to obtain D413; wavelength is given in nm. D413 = 1.14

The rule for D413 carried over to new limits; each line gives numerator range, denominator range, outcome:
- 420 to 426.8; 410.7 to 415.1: 1.04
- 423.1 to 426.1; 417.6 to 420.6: 1.02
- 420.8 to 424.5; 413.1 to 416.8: 0.98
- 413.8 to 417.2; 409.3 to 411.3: 1.26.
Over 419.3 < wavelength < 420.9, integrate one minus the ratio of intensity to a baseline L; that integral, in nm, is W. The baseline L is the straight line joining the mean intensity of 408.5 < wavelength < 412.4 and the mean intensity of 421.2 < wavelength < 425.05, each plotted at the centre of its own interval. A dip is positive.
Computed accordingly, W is -0.02 nm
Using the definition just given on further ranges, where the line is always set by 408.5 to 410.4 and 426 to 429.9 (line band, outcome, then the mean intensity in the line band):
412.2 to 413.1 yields -0.079 nm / 9.95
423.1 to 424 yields -0.084 nm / 10.6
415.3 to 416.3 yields -0.089 nm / 10.1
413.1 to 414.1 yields -0.203 nm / 11.1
